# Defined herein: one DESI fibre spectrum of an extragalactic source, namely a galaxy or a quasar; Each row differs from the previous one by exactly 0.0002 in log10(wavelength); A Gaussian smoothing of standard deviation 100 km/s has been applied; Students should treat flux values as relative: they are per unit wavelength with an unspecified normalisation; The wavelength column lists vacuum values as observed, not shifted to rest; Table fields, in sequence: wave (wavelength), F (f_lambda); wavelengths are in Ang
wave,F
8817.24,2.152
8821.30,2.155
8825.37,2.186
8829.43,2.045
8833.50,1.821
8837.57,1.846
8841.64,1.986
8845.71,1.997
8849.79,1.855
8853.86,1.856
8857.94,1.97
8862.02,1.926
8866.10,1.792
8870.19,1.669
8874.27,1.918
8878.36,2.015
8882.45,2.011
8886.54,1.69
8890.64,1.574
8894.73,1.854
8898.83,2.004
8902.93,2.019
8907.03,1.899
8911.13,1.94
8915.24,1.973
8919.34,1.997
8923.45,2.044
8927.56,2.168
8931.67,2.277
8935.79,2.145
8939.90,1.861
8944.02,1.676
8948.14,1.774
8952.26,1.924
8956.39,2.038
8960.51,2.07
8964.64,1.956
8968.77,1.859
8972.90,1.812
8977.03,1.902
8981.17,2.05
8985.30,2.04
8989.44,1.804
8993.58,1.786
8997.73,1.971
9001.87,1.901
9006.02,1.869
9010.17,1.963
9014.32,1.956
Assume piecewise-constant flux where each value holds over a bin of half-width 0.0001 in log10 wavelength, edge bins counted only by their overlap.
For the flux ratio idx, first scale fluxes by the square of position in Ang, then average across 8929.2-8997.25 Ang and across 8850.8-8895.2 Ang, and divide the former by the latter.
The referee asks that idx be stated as 1.1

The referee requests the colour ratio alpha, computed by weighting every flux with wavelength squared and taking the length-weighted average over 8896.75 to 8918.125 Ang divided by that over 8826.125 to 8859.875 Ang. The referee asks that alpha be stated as 1.0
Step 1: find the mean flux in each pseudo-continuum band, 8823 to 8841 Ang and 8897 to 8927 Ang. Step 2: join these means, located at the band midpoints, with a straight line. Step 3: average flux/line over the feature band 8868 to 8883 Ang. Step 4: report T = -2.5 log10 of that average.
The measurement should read 0.05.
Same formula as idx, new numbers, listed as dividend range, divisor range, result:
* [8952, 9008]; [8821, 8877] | 1.03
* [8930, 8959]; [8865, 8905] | 1.07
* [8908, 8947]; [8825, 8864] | 1.05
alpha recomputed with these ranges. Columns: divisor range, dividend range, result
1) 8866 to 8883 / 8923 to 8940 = 1.15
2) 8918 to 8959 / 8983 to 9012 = 0.97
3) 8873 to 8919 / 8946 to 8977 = 1.02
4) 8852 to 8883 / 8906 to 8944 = 1.08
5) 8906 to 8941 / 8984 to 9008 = 0.94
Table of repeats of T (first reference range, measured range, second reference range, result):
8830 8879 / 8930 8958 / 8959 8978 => -0.02 mag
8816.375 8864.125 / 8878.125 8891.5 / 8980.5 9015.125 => 0.08 mag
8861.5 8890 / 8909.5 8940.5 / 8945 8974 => -0.10 mag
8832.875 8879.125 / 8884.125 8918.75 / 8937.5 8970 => 0.01 mag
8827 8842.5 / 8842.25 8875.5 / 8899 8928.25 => 0.04 mag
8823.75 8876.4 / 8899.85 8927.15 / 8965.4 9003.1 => -0.05 mag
